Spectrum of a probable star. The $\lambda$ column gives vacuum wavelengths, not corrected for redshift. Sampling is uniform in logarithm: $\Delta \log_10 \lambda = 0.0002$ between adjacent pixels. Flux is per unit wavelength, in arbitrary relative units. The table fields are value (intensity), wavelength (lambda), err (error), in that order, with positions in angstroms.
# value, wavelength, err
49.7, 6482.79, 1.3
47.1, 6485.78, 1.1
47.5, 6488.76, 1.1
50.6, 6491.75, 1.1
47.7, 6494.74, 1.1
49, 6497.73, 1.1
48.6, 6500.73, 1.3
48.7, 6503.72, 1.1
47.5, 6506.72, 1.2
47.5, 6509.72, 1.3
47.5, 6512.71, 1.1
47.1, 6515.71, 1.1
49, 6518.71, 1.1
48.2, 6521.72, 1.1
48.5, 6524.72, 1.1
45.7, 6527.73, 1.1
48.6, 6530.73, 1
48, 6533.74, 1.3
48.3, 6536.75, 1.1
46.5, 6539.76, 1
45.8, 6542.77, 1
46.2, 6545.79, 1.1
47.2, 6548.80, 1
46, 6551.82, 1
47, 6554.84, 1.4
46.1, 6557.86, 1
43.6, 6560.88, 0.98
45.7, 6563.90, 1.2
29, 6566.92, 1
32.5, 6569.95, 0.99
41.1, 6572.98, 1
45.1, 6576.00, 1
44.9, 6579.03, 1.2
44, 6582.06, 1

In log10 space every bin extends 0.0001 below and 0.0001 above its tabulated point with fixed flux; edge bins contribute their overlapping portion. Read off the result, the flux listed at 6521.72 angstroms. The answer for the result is 48.2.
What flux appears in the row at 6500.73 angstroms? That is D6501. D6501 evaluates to 48.6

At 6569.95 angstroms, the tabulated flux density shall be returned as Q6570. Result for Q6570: 32.5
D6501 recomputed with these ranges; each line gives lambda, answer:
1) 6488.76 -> 47.5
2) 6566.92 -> 29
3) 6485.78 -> 47.1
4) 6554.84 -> 47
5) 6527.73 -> 45.7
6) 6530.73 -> 48.6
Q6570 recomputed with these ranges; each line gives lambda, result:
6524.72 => 48.5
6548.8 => 47.2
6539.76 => 46.5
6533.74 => 48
